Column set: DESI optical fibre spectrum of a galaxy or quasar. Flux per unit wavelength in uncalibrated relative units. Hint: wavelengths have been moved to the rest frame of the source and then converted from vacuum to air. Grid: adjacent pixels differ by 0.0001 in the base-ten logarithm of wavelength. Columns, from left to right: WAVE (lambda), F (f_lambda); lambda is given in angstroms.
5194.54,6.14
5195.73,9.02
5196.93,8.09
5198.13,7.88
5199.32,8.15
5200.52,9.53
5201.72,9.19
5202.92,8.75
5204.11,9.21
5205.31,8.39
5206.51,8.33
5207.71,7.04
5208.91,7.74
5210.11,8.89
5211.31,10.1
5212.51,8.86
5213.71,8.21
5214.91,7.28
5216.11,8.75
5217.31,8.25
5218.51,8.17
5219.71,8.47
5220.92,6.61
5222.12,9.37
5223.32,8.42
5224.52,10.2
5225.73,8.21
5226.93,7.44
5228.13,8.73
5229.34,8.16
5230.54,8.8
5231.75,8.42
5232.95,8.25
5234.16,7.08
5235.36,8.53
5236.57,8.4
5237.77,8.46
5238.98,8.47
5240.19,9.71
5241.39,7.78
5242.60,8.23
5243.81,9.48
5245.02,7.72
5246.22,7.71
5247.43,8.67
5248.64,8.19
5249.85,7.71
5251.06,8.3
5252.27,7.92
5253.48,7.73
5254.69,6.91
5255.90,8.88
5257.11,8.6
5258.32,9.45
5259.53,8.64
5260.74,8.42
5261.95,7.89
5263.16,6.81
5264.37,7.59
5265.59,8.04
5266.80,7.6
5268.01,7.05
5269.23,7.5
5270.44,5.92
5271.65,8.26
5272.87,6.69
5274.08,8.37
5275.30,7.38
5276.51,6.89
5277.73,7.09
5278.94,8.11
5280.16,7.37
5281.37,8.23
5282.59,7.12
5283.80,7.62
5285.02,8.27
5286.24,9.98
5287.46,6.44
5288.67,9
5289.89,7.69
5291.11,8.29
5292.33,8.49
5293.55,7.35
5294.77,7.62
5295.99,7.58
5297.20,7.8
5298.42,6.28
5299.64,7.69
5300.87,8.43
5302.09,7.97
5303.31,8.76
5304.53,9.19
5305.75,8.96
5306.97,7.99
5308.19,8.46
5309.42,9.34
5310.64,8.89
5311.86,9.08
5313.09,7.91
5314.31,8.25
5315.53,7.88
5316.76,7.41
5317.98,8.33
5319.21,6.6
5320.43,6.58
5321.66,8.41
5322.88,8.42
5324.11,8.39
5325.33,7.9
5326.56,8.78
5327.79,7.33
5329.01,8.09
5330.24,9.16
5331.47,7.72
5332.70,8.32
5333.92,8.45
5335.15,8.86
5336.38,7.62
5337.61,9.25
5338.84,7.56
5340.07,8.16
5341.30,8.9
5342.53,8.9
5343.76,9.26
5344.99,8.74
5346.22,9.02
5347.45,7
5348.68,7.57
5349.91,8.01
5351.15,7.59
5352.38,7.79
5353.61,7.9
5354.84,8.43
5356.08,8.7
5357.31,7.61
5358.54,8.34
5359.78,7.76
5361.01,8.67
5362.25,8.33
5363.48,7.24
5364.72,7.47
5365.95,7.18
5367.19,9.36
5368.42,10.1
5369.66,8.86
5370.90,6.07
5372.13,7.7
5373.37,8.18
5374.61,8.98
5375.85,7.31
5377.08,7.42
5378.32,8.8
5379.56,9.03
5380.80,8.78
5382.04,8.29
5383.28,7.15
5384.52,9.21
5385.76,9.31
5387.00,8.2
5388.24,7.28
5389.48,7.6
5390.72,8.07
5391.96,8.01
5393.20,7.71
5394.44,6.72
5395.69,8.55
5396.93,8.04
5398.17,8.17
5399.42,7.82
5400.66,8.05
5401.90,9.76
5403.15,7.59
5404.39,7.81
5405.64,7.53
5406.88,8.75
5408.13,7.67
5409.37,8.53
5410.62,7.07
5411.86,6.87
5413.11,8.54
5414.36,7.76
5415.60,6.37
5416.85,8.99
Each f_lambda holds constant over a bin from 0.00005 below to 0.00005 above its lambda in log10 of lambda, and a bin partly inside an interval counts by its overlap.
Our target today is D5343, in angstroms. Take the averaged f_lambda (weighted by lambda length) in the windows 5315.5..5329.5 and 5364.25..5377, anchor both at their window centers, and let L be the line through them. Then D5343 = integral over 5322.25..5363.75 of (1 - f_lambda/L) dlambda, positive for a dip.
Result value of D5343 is -1.5 angstroms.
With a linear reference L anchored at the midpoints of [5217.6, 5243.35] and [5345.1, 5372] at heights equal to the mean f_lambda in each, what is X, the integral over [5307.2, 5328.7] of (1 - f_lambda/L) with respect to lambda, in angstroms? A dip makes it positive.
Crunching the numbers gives 0.12 angstroms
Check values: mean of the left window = 8.38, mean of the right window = 8.06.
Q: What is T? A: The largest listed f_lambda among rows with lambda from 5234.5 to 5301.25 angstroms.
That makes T 9.98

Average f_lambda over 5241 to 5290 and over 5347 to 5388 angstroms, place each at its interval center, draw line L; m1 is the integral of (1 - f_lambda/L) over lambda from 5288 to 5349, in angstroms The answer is -1.4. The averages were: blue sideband 7.89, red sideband 8.13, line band 8.19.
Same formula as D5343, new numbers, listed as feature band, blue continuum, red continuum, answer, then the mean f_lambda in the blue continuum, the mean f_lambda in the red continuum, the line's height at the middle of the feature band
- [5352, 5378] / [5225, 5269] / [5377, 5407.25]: 0.2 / 8.16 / 8.15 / 8.16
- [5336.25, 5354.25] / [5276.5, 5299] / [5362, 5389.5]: -0.4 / 7.77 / 8.18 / 8.04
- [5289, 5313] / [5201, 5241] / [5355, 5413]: 0.2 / 8.45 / 8.09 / 8.27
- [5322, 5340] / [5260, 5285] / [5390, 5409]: -1.2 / 7.52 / 8.02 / 7.75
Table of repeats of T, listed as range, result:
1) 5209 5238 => 10.2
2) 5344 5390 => 10.1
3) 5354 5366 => 8.7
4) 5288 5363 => 9.34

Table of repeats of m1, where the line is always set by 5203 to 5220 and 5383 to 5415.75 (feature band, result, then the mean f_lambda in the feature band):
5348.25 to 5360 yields 0.1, 7.98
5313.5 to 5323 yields 0.5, 7.71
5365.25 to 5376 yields -0.3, 8.23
